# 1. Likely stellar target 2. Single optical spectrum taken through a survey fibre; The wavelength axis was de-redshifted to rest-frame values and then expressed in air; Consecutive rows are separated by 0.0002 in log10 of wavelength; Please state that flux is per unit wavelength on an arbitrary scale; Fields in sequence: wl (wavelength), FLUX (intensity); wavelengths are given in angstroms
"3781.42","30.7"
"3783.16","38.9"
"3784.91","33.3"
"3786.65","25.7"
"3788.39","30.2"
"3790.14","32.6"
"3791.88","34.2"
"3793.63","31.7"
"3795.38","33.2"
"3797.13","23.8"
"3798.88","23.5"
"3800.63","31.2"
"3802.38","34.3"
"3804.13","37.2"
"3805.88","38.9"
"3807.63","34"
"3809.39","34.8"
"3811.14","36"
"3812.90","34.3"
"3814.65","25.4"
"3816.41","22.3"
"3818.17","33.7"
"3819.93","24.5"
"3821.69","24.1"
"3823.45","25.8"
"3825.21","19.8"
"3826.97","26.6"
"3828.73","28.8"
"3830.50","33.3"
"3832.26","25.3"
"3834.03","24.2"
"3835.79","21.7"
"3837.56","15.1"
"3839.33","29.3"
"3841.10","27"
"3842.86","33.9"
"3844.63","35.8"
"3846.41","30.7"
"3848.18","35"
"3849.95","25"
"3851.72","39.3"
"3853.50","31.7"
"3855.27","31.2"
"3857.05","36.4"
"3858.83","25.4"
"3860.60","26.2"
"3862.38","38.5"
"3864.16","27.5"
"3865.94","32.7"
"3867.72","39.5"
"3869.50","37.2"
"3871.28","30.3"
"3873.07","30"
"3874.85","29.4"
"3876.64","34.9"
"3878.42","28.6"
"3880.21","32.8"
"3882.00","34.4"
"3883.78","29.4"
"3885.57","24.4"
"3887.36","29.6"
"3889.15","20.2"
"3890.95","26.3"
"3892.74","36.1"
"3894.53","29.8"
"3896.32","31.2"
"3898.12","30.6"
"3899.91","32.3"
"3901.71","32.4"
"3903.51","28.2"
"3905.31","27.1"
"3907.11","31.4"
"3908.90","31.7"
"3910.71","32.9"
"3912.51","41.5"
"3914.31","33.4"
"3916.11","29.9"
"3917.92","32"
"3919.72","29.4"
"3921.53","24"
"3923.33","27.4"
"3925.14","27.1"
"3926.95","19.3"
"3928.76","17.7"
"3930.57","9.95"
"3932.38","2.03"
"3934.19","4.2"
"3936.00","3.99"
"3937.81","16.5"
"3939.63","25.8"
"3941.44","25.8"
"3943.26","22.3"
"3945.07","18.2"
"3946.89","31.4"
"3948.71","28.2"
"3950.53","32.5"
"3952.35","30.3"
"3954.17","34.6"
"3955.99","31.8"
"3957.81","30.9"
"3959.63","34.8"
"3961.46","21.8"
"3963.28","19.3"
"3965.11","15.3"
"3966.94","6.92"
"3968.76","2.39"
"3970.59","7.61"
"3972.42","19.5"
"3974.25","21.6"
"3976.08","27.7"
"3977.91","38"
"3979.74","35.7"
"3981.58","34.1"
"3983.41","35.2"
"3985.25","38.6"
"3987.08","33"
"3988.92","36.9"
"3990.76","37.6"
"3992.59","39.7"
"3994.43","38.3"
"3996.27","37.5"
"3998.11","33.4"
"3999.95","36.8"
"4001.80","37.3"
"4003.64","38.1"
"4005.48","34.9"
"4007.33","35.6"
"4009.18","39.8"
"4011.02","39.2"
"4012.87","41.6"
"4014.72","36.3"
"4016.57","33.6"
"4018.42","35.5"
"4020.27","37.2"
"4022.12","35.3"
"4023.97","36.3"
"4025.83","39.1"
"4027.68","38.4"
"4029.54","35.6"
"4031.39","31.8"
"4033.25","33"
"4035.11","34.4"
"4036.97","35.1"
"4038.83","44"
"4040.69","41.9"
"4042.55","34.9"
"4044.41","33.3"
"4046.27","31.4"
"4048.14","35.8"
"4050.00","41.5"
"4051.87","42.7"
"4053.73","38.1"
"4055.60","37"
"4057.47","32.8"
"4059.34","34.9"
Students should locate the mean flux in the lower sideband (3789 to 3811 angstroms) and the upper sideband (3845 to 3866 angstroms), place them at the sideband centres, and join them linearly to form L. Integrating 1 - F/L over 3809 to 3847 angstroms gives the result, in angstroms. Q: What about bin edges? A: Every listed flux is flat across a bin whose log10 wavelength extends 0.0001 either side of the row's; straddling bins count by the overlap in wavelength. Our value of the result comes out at 5.19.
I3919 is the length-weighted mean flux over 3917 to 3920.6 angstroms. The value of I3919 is 30.7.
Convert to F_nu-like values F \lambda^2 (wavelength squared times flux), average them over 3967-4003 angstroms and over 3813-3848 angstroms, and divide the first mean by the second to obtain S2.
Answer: 1.23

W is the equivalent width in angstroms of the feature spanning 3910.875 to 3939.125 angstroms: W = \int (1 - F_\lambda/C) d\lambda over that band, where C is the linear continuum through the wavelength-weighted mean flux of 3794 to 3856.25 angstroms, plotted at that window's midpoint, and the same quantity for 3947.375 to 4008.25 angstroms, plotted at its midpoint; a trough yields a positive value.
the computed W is 7.8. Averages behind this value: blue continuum 29.5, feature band 21.6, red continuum 29.9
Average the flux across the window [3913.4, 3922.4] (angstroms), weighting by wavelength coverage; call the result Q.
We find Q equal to 29.8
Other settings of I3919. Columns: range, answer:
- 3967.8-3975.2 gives 12.8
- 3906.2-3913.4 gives 34.4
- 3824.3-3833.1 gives 26.8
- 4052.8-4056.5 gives 37.6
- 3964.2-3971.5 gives 8.05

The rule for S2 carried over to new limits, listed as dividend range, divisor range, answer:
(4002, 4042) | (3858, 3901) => 1.29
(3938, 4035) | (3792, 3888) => 1.11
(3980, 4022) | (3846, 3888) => 1.24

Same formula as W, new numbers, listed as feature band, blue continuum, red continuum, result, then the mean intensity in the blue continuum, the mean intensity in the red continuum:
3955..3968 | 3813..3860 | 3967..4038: 3.8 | 28.2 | 33.4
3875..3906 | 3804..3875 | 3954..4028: 0.8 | 30.1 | 31.8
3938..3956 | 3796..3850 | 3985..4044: 3.5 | 29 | 36.8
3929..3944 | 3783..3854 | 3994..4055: 8.9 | 29.8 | 36.9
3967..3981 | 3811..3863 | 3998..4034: 5.5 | 28.7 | 36.5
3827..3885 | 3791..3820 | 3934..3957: -3.5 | 31.5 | 24.2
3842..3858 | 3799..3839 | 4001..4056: -1.8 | 28.6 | 37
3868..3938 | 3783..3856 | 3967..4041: 9.9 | 29.8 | 33.8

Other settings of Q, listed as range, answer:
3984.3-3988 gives 35.8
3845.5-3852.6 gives 32.5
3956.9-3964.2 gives 26.7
